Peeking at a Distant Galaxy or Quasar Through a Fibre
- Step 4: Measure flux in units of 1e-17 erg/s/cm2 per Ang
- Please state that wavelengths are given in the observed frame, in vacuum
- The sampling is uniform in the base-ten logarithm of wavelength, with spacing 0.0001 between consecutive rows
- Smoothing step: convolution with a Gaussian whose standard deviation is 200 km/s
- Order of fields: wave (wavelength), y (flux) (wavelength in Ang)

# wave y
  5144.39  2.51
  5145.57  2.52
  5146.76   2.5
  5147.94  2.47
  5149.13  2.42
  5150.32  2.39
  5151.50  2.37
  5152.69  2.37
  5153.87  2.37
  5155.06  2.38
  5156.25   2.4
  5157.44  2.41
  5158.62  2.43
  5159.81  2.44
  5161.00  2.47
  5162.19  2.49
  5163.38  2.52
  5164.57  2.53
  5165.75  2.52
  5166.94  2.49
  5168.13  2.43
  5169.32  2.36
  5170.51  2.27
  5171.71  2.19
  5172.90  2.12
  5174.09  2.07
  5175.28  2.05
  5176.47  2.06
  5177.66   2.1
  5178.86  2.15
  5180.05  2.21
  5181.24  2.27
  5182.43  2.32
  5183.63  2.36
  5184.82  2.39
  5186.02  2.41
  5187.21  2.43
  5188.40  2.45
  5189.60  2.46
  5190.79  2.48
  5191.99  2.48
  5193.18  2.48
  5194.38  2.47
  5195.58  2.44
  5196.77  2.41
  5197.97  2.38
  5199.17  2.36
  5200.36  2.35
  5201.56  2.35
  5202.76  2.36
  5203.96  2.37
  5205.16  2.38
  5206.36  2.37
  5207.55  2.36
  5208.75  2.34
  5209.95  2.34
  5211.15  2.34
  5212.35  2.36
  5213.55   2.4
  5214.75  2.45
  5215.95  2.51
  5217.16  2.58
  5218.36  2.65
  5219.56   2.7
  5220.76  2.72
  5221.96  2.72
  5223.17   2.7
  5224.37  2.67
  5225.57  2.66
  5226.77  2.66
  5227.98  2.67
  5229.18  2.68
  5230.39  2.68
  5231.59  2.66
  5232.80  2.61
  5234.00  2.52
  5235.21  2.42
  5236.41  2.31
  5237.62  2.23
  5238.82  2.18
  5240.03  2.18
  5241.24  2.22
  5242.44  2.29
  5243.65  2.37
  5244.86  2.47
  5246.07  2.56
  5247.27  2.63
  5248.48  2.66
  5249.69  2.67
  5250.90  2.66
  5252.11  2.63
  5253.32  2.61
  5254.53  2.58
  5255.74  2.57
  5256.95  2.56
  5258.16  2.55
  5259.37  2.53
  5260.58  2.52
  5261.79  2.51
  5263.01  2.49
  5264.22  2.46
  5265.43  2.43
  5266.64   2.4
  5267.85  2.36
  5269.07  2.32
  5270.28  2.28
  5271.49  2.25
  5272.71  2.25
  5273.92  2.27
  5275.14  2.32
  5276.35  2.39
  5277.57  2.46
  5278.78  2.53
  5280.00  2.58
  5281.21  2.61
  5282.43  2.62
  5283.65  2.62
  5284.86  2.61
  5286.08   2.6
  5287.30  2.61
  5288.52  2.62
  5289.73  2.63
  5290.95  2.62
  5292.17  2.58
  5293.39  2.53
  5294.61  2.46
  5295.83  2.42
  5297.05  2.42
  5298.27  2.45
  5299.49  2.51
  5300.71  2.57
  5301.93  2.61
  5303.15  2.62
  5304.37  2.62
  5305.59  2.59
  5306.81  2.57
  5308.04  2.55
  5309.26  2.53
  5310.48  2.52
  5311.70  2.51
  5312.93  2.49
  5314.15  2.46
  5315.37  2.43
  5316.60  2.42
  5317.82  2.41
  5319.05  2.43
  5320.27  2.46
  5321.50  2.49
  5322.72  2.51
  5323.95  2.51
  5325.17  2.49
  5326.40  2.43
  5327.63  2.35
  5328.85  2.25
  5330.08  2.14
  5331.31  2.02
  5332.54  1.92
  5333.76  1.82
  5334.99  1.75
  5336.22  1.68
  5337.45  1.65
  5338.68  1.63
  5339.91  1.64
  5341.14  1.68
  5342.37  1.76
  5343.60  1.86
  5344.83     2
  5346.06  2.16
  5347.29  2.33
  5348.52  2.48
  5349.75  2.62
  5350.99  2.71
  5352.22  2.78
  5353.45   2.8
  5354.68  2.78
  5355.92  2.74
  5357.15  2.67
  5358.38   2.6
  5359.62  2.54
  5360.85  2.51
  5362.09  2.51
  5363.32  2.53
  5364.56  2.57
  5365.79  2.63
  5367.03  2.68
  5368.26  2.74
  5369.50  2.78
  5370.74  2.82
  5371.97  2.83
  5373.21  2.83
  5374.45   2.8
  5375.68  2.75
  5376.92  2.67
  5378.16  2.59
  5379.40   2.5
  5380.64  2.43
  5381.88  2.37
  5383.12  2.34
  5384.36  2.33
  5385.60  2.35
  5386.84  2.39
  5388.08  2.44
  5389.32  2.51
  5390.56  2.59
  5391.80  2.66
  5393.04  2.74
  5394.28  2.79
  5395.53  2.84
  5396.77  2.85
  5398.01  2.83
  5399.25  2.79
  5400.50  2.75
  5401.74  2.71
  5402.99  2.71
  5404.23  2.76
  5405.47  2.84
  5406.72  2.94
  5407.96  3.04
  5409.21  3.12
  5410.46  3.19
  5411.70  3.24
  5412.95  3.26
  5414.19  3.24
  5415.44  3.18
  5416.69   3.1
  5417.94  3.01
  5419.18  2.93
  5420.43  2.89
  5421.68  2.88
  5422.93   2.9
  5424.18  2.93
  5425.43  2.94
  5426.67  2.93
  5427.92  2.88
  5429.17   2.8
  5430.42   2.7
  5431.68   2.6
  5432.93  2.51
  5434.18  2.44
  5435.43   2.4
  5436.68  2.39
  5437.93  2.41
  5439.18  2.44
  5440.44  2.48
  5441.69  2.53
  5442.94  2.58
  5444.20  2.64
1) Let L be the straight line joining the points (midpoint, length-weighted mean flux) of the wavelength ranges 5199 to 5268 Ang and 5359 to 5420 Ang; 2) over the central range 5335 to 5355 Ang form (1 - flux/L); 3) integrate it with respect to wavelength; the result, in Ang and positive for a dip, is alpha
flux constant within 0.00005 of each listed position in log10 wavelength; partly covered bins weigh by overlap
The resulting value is 4.0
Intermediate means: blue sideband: 2.49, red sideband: 2.75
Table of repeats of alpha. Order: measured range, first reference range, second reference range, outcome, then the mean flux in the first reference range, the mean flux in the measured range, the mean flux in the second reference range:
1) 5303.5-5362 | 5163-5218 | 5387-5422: 8.1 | 2.36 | 2.33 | 2.88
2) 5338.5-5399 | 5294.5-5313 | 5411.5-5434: 5.1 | 2.53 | 2.52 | 2.92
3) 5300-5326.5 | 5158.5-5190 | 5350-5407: 0.4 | 2.33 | 2.51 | 2.66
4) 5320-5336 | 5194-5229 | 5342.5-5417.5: 2.4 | 2.49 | 2.22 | 2.68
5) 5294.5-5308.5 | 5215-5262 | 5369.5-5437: 0.5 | 2.55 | 2.53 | 2.77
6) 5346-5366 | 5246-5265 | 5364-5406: 0.3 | 2.57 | 2.6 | 2.65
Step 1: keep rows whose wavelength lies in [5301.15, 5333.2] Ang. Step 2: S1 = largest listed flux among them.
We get 2.62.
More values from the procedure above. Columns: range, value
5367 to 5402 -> 2.85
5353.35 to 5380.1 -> 2.83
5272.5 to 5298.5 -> 2.63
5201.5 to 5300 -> 2.72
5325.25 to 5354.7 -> 2.8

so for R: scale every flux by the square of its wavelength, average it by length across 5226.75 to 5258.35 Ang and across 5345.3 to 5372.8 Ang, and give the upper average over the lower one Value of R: 1.1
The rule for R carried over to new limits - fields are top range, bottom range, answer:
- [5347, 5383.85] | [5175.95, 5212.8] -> 1.19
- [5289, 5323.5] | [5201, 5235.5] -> 1.03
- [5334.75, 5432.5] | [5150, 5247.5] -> 1.17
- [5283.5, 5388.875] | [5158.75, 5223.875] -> 1.07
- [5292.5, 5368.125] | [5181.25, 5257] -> 1.00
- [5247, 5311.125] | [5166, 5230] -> 1.08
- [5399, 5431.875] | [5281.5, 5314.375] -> 1.20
